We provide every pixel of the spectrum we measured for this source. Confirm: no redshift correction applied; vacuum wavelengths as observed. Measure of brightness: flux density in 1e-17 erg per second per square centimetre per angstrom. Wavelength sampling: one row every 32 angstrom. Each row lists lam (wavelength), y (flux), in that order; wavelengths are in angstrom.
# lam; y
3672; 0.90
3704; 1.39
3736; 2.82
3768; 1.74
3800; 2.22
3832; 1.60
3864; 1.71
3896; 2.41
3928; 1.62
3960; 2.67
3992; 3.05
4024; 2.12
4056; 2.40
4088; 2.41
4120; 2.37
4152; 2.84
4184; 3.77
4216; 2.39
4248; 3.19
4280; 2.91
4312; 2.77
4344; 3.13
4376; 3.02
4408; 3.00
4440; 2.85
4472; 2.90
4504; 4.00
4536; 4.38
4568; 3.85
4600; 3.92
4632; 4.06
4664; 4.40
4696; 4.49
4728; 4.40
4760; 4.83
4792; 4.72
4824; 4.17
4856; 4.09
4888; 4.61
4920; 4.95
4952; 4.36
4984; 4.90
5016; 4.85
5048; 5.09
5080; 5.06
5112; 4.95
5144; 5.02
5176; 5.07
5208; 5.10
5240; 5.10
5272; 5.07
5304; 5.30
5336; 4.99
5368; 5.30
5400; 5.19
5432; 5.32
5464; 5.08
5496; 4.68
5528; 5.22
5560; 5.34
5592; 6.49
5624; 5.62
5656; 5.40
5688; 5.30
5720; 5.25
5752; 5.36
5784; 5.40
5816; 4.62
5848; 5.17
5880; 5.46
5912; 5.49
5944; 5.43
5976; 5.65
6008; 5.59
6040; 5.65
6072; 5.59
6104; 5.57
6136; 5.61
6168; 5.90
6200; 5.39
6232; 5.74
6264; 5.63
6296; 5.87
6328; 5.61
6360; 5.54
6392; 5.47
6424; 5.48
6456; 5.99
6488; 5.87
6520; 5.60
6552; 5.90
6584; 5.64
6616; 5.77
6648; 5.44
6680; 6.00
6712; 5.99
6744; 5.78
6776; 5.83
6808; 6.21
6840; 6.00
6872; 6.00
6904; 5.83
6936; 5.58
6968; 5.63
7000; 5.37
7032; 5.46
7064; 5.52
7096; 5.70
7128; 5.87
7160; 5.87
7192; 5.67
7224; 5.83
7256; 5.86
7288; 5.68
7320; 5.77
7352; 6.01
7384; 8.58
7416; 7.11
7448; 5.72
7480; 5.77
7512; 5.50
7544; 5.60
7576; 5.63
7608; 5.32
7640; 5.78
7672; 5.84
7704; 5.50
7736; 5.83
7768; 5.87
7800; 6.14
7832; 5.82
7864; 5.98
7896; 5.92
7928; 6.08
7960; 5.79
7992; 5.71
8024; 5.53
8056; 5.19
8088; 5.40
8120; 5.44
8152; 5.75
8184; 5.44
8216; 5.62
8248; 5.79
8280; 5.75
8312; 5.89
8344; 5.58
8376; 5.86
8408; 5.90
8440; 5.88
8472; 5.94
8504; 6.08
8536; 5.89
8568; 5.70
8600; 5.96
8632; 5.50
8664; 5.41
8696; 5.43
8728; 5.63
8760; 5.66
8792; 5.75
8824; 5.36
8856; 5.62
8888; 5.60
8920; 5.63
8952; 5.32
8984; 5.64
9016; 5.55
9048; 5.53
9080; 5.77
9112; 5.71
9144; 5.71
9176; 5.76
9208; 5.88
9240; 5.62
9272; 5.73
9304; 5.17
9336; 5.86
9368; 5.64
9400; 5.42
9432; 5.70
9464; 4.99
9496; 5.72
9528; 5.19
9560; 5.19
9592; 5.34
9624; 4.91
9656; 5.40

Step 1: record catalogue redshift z 0.126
